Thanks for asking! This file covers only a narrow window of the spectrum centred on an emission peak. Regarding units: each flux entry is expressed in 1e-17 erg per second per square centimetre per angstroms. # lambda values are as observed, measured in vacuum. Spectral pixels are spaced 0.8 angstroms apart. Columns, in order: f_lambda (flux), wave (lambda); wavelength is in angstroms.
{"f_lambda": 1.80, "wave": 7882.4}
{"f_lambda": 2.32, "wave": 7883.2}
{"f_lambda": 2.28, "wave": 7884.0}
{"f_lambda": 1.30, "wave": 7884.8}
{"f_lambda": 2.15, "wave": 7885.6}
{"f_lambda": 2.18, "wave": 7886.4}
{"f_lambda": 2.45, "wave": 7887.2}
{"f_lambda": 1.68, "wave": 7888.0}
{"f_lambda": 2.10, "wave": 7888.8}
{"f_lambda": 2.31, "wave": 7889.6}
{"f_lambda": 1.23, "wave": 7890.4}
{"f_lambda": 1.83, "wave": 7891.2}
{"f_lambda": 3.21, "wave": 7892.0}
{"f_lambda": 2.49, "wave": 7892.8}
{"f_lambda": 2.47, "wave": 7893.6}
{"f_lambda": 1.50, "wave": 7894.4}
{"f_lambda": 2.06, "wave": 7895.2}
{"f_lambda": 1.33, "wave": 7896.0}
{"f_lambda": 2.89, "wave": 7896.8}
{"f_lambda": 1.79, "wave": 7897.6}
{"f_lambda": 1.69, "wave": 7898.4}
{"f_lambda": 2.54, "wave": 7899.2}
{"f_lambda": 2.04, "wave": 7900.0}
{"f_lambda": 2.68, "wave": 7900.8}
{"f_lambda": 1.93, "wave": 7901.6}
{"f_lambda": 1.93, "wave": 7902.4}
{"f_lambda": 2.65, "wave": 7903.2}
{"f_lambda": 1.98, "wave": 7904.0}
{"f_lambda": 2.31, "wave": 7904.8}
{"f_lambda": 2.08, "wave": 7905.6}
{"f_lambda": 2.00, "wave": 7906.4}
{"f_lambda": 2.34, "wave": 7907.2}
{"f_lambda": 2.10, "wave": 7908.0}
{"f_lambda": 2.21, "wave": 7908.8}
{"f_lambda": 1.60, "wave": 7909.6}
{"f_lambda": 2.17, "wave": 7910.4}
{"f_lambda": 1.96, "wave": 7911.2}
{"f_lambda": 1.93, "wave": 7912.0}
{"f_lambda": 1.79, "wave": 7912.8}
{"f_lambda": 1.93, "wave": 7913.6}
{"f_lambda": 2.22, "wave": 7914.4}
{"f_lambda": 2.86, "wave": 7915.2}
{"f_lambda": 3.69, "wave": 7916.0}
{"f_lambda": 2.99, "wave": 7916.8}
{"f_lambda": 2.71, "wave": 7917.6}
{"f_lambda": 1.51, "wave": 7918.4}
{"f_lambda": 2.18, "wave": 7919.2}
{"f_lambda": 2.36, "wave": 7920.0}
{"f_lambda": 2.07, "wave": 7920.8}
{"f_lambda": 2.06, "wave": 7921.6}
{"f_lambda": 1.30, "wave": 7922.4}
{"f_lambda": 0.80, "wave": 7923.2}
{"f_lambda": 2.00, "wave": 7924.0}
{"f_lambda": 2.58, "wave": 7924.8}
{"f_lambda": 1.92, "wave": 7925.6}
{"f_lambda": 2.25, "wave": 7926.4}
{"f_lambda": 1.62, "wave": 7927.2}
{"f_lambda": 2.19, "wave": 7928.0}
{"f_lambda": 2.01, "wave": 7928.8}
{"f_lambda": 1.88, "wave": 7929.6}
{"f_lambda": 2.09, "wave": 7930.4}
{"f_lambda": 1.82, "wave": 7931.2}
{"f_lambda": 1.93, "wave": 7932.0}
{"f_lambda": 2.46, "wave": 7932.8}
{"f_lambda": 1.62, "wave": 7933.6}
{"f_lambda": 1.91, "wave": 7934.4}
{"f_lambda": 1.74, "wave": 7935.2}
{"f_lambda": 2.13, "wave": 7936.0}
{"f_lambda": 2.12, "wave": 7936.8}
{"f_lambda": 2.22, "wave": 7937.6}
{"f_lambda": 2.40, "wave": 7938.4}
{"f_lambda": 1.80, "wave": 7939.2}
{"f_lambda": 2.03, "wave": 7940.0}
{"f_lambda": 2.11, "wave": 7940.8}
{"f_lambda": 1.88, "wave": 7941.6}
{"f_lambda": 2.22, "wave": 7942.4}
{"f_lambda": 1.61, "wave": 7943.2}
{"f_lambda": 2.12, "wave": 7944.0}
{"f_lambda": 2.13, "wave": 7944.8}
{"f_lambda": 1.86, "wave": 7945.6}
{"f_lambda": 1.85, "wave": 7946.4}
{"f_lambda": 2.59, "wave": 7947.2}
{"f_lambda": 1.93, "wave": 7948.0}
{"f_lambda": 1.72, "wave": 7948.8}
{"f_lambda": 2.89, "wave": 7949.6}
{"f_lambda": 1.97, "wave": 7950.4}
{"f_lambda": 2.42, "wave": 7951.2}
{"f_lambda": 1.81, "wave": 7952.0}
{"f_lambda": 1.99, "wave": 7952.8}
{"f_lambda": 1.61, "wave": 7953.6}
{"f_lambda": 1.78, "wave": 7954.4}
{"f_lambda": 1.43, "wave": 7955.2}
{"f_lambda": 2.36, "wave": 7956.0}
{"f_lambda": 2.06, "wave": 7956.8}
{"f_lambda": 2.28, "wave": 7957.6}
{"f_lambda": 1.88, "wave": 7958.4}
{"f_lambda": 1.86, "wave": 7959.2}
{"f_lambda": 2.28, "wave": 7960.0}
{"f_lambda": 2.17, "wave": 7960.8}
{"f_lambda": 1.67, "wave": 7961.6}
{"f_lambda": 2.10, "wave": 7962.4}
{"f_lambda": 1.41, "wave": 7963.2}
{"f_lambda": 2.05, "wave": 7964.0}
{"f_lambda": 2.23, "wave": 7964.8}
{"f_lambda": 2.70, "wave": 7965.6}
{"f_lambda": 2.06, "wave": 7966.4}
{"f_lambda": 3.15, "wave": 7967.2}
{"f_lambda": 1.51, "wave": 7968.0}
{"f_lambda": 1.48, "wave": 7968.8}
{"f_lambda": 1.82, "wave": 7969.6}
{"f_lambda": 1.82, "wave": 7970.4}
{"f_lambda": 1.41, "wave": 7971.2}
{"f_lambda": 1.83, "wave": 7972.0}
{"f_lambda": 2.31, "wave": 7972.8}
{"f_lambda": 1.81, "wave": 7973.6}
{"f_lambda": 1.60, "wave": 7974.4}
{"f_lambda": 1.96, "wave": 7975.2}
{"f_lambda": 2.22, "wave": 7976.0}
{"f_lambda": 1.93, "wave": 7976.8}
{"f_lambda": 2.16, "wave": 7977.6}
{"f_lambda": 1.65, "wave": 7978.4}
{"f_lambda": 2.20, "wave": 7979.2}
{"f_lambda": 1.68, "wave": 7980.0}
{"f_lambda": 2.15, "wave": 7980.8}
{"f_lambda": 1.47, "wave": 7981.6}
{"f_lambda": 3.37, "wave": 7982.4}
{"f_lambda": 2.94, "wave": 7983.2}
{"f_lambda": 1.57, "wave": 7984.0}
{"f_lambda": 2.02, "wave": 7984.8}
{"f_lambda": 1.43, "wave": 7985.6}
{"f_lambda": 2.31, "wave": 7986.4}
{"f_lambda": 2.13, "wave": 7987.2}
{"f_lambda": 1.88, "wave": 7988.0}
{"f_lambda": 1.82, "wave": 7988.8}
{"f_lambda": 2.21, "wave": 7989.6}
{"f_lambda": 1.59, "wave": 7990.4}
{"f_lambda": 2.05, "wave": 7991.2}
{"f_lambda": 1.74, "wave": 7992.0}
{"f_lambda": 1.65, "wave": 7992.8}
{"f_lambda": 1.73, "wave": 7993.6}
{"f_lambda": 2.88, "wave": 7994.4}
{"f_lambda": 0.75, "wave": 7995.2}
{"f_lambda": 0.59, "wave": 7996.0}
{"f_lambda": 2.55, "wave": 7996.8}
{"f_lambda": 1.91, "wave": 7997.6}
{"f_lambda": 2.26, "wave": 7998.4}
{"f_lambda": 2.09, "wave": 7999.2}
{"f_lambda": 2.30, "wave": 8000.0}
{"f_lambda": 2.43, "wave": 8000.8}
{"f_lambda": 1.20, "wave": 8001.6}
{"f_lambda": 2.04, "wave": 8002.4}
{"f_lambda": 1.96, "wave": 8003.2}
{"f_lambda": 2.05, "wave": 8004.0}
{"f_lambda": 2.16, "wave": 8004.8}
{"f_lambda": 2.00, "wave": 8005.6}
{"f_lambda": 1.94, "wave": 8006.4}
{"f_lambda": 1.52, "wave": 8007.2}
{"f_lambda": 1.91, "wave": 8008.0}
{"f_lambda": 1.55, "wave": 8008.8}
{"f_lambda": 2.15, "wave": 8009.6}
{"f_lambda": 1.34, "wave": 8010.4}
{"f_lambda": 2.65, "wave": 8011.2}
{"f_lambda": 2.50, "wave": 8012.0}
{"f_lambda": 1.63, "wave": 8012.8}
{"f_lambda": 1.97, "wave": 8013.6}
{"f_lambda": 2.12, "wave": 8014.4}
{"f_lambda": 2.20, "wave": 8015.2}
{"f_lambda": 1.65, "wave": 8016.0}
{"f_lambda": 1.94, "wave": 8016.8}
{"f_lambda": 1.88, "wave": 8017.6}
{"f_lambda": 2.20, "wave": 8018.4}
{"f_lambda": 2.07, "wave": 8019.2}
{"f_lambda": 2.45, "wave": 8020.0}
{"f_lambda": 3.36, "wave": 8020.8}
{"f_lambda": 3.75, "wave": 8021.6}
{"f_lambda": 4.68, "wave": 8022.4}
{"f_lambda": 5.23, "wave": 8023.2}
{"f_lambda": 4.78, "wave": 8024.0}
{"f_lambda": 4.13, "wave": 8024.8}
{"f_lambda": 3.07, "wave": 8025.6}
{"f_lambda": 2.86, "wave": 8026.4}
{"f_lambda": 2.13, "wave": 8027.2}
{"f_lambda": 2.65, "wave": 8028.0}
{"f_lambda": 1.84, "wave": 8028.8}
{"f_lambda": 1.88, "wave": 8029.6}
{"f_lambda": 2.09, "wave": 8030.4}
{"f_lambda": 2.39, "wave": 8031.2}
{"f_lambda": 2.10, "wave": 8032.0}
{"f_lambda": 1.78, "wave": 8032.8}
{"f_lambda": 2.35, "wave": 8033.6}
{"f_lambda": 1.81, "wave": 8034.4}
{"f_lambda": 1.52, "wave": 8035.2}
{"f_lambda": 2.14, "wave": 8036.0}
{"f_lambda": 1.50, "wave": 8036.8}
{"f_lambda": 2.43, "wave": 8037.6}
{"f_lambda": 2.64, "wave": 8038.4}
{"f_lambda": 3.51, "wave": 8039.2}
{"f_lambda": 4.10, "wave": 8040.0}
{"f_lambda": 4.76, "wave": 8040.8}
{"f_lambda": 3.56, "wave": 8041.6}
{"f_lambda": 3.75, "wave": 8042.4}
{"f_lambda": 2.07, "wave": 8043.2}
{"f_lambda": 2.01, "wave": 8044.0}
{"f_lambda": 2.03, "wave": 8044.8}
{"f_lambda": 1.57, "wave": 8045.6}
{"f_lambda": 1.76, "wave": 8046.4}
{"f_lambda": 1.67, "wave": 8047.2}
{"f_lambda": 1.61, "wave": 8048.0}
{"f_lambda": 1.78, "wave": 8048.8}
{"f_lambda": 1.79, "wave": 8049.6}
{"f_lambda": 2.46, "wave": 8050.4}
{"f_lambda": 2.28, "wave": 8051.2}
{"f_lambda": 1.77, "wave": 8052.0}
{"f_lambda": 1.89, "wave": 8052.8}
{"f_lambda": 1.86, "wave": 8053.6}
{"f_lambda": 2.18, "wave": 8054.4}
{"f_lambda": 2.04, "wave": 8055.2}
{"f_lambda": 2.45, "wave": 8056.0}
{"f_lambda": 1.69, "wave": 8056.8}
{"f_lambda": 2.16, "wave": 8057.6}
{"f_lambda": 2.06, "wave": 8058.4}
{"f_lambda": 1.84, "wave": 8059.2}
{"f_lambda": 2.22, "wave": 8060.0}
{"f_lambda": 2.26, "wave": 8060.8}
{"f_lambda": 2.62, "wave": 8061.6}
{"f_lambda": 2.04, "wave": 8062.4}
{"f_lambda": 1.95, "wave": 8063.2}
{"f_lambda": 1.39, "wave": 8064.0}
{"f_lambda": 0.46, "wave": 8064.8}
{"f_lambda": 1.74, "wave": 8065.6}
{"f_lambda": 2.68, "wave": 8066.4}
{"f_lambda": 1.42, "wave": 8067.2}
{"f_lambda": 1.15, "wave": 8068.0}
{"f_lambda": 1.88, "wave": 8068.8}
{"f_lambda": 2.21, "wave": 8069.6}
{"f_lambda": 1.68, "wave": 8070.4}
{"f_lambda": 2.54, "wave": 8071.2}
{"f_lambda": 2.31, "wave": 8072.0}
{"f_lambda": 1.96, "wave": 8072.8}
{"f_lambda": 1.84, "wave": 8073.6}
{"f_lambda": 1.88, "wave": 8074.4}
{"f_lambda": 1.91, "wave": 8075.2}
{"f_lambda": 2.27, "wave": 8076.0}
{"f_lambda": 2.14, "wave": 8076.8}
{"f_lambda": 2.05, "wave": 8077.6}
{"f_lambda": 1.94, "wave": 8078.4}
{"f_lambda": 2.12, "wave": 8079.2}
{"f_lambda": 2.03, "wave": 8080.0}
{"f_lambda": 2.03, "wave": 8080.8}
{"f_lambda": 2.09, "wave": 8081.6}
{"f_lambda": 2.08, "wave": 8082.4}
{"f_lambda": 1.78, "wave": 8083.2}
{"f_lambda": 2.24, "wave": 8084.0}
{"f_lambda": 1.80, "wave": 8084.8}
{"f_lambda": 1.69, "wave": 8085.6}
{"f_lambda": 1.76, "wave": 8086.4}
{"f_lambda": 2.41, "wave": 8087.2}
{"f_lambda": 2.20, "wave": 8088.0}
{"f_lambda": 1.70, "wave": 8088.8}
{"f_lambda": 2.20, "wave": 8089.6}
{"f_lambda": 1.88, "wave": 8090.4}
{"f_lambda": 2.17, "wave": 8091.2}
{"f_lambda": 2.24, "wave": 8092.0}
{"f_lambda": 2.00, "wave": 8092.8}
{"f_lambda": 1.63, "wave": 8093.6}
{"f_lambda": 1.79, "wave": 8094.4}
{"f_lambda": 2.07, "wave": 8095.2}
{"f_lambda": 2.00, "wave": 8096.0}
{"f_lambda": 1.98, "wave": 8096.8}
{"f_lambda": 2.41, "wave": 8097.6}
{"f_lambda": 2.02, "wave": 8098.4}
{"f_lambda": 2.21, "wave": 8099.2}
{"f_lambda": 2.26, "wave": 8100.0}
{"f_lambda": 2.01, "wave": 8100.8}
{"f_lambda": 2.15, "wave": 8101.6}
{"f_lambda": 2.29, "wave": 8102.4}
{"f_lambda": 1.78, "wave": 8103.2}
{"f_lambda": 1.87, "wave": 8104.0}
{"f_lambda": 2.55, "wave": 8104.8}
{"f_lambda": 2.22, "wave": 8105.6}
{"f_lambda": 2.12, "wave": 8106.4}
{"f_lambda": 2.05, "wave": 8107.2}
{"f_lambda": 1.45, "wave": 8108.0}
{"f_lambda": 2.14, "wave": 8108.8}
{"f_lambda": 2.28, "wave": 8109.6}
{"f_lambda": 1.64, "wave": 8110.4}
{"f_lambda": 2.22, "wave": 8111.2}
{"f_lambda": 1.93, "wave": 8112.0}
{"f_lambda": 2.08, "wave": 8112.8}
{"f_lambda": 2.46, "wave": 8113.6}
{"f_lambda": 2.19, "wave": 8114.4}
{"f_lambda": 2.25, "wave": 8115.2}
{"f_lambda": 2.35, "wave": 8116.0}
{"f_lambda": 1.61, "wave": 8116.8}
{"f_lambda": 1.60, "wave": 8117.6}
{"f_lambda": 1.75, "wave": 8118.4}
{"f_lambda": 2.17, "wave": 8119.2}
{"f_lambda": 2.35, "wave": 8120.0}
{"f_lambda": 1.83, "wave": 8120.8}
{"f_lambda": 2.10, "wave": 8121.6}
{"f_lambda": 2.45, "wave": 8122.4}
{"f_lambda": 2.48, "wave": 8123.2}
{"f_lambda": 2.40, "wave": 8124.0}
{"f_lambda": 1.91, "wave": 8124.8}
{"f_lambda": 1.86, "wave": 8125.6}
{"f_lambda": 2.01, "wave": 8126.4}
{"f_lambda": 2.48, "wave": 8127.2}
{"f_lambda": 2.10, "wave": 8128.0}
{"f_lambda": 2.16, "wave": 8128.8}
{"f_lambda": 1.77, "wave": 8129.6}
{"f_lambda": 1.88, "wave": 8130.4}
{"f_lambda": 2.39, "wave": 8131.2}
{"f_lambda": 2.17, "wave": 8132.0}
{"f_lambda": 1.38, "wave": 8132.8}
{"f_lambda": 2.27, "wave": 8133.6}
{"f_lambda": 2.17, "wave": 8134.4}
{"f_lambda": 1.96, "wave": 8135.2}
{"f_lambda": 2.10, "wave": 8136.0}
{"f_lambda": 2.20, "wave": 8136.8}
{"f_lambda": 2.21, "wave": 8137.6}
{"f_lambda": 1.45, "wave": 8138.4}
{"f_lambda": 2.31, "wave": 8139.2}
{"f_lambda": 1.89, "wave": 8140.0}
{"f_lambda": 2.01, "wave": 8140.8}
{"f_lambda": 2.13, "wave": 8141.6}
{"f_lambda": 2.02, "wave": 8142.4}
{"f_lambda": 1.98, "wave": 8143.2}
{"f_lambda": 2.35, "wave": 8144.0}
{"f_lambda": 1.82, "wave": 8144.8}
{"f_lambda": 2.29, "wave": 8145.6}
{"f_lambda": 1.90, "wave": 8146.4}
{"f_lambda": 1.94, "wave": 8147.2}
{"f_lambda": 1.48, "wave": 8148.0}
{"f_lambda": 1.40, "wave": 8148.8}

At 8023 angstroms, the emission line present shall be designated [S II]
